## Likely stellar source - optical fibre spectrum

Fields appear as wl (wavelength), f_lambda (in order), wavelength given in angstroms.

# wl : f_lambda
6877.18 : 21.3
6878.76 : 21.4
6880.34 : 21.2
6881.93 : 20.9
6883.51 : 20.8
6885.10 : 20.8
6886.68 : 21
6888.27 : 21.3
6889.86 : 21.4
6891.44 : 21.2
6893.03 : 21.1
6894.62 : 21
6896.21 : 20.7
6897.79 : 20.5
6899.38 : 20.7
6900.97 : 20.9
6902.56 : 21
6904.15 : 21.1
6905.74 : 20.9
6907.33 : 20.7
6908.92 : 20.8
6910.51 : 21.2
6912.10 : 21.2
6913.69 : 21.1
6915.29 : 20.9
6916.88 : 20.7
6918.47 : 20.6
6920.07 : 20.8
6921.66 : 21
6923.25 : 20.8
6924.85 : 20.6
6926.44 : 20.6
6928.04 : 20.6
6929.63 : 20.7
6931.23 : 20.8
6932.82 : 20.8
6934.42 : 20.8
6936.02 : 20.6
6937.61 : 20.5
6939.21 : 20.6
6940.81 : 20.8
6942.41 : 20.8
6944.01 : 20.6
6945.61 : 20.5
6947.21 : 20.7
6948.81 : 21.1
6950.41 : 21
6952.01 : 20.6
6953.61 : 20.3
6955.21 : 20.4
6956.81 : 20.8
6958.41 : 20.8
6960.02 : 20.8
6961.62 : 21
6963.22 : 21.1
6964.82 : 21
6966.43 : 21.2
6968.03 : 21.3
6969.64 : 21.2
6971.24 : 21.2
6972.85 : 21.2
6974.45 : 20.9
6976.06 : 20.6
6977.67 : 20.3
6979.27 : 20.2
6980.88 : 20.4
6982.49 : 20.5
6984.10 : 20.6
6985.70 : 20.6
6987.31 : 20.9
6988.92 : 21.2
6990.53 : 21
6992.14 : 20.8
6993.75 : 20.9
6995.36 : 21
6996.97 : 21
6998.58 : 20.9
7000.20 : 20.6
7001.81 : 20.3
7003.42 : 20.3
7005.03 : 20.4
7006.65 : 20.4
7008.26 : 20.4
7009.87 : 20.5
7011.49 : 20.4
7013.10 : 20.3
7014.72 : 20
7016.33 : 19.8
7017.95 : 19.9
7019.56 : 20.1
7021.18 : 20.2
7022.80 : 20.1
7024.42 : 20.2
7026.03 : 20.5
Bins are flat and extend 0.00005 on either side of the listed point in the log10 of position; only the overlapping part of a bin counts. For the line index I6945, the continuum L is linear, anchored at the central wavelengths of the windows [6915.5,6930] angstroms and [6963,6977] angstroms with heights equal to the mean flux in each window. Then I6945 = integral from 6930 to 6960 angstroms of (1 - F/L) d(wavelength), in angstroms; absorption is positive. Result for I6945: 0.3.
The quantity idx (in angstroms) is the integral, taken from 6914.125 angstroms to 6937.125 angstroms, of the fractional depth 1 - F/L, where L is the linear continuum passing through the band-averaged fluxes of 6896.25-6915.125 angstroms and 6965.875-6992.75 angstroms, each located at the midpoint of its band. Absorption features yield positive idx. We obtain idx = 0.2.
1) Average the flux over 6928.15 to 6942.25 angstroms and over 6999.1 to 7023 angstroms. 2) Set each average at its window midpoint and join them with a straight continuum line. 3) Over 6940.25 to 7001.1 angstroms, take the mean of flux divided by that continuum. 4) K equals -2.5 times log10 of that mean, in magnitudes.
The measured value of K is -0.02 mag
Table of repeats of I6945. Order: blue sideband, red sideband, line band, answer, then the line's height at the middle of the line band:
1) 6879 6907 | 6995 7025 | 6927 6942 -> 0.0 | 20.8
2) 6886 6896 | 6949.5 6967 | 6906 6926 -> 0.1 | 21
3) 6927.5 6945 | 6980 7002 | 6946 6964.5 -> -0.1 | 20.7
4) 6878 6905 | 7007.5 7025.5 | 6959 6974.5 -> -0.4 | 20.5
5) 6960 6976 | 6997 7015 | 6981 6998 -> -0.1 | 20.7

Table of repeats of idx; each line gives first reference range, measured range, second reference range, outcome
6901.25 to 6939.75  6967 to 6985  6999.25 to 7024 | -0.27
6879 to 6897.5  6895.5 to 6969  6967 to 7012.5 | 0.32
